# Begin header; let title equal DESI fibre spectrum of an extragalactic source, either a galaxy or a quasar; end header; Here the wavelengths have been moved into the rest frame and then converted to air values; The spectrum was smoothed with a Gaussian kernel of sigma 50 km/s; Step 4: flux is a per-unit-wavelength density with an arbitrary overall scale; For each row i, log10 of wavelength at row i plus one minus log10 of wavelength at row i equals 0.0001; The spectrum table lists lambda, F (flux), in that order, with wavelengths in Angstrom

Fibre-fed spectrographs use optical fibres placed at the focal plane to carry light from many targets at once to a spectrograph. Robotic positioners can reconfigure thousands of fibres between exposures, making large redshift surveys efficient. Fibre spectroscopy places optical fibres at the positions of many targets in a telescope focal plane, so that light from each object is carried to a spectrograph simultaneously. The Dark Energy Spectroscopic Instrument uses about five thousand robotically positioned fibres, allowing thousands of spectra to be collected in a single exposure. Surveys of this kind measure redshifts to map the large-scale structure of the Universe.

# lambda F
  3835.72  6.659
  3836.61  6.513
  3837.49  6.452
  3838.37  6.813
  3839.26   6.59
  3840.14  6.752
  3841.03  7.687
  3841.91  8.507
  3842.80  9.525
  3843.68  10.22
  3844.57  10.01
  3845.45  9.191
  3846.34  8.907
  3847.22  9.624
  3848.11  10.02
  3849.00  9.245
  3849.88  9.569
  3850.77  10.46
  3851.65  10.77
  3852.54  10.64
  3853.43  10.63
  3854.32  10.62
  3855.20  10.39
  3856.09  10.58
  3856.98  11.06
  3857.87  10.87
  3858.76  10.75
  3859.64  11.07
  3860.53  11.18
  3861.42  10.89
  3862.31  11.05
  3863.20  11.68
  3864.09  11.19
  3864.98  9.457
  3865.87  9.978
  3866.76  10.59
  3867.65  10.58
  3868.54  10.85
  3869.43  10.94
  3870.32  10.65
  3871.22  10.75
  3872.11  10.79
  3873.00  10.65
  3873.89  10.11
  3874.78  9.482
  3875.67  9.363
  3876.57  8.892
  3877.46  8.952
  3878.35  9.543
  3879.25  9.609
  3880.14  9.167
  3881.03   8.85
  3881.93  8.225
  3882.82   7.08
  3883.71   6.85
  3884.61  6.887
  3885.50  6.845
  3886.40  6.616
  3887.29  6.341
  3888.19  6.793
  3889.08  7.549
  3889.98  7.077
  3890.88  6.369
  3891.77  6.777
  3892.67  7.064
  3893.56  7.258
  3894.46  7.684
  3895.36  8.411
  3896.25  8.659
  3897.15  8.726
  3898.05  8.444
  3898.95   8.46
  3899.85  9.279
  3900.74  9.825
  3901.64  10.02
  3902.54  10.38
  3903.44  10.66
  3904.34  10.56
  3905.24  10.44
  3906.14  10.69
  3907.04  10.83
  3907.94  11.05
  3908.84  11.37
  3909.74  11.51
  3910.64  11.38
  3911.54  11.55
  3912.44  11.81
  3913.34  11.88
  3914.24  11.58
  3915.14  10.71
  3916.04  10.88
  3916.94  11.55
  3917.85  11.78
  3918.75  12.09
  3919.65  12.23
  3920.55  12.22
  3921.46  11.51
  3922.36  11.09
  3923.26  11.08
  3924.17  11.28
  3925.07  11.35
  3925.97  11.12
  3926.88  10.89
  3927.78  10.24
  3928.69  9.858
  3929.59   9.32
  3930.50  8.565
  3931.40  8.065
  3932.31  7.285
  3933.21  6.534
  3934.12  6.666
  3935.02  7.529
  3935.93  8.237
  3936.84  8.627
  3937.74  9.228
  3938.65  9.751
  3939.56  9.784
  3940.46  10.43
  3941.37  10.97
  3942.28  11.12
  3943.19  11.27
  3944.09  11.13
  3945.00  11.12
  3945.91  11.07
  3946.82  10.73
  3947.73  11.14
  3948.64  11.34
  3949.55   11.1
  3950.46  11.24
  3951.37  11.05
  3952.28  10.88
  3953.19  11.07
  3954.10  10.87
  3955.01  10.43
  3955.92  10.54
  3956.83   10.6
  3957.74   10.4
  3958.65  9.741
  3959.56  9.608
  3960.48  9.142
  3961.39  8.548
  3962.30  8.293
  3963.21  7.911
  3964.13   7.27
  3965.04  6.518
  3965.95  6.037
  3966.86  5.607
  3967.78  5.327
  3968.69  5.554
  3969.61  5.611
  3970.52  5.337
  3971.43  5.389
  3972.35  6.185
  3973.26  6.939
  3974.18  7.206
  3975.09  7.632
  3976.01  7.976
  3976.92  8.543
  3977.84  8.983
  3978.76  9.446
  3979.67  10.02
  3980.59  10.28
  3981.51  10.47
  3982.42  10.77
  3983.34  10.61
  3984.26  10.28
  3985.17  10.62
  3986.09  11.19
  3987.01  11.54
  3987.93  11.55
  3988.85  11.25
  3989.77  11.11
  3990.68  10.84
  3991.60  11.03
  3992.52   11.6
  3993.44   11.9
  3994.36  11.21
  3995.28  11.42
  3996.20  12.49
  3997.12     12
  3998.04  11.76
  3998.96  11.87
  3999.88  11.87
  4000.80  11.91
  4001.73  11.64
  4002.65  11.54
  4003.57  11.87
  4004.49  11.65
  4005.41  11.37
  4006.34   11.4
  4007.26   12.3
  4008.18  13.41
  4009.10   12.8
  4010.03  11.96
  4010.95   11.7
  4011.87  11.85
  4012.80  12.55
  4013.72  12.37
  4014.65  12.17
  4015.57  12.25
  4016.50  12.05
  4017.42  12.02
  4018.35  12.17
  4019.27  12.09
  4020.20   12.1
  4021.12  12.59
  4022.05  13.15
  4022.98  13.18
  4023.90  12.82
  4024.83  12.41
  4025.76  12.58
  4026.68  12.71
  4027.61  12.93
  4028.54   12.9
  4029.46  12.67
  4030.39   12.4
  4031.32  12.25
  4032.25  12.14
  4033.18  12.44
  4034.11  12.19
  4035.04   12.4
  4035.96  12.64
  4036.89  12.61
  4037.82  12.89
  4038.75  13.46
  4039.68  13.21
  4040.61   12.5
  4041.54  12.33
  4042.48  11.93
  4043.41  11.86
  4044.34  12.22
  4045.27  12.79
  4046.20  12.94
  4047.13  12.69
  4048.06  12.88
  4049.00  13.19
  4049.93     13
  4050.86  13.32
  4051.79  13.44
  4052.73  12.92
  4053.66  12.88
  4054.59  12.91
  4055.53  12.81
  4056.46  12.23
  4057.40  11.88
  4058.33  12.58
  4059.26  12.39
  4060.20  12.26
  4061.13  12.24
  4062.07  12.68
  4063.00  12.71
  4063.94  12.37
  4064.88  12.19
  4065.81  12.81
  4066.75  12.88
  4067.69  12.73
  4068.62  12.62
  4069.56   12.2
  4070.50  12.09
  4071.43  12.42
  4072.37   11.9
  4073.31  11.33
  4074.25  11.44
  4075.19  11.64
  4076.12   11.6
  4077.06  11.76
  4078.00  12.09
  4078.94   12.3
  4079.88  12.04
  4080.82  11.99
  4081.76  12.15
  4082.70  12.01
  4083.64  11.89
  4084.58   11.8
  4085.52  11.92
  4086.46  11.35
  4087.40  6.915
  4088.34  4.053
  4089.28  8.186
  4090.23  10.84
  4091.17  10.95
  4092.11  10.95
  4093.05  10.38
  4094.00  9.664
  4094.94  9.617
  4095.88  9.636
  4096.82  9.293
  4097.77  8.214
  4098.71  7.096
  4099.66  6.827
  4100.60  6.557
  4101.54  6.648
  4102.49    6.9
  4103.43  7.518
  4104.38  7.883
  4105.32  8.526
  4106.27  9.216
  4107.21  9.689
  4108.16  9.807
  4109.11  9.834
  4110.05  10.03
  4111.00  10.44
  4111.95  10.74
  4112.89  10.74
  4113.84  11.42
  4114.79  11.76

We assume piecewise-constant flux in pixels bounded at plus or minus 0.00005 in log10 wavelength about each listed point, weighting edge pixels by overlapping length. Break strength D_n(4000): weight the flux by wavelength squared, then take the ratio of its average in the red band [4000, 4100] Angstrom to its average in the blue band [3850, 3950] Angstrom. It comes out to 1.30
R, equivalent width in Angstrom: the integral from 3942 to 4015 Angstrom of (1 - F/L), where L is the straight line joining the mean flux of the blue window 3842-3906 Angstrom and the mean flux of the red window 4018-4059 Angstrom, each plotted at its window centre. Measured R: 8.2 Angstrom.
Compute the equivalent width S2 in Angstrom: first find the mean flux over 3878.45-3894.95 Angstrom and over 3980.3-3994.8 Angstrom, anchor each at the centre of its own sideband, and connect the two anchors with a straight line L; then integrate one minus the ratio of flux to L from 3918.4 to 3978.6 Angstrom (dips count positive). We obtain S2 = 1.6 Angstrom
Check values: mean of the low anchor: 7.44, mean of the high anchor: 11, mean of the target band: 9.27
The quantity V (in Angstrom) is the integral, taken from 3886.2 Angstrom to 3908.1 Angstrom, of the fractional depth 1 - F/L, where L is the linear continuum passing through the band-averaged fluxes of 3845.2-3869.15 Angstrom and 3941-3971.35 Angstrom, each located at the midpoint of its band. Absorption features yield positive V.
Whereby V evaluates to 2.9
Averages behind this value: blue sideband 10.5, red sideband 9.29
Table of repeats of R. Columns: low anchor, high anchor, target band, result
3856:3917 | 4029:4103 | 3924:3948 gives 1.02 Angstrom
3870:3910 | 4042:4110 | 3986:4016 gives -4.75 Angstrom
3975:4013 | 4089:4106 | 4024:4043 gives -4.41 Angstrom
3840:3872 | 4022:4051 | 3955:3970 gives 4.69 Angstrom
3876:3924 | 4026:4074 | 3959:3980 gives 6.87 Angstrom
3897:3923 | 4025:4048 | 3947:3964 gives 1.94 Angstrom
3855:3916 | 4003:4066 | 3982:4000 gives 0.49 Angstrom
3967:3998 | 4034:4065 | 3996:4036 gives -4.43 Angstrom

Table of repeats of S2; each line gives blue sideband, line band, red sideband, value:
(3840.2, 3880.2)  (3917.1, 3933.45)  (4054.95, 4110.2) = -0.2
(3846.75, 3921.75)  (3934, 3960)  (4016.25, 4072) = 1.5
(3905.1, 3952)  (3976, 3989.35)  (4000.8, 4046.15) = 1.5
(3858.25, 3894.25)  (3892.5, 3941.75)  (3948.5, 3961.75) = -1.2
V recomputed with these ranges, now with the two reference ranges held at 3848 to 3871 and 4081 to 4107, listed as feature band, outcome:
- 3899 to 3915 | -0.8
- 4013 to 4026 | -3.8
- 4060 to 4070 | -3.4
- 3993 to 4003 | -2.1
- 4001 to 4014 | -3.1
